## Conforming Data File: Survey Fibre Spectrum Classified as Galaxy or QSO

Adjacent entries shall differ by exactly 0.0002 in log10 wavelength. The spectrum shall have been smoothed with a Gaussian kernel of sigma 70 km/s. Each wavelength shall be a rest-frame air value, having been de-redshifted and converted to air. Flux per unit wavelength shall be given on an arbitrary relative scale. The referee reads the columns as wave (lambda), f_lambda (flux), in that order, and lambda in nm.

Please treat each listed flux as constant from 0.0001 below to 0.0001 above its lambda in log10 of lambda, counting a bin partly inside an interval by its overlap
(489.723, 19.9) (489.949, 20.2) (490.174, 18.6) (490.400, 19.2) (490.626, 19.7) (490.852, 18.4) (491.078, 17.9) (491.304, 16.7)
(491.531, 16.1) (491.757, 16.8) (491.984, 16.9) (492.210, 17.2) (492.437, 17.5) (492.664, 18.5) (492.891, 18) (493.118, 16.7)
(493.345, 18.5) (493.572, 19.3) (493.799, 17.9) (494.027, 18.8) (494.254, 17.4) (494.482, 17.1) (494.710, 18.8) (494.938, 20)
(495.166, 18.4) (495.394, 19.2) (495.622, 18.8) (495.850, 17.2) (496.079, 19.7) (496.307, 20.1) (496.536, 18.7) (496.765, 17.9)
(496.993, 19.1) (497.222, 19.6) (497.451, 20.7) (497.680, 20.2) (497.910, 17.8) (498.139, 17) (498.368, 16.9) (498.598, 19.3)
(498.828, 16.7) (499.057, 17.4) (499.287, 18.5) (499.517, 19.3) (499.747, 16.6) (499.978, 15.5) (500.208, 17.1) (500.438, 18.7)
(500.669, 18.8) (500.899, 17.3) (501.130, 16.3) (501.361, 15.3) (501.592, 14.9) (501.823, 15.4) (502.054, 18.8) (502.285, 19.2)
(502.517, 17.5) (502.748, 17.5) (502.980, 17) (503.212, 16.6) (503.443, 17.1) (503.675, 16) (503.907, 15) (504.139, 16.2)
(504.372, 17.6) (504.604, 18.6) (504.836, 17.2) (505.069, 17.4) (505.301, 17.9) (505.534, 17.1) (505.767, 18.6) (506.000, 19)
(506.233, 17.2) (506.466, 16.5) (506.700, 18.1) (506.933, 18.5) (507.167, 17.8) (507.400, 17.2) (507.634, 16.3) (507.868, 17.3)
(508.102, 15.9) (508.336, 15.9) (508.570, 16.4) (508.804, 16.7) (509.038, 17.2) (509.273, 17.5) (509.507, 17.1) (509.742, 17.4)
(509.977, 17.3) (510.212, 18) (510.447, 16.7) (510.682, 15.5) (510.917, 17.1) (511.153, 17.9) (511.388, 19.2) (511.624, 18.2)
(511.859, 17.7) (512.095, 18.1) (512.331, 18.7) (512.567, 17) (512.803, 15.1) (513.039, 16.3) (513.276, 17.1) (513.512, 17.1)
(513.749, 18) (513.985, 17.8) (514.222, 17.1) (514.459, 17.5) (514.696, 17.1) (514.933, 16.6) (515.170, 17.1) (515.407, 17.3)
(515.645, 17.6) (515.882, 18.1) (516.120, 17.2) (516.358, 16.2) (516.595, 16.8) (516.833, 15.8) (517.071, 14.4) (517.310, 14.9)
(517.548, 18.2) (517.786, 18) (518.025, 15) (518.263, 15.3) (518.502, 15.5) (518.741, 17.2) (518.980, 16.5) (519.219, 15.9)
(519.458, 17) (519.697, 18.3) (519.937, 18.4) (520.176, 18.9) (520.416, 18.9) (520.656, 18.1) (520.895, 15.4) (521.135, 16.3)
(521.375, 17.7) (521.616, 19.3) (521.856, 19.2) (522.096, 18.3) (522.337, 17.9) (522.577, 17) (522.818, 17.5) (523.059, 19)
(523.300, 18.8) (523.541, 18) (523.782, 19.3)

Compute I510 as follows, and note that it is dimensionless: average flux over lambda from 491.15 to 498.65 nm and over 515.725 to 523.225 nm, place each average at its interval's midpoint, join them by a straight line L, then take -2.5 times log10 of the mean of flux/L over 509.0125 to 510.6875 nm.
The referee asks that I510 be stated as 0.03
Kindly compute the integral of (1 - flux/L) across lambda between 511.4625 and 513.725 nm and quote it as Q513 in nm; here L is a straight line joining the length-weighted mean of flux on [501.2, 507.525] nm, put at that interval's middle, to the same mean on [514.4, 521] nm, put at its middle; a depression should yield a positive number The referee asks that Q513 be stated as -0.04 nm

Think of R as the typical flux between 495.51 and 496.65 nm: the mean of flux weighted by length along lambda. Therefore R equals 18.9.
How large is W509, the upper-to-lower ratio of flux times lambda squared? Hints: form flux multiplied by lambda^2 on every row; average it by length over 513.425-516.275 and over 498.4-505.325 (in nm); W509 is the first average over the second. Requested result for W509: 1.06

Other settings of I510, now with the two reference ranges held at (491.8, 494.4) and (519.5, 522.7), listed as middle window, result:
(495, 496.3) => -0.06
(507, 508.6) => 0.07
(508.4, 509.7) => 0.06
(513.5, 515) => 0.04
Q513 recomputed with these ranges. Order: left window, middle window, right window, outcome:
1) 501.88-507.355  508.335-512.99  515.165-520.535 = -0.014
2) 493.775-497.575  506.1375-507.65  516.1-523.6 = 0.052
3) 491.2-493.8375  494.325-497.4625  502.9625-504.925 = -0.286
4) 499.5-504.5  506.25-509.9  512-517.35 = -0.027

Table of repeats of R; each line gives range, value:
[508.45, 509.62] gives 17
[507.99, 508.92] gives 16.2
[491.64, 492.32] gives 17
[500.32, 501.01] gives 18.3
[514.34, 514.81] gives 17.3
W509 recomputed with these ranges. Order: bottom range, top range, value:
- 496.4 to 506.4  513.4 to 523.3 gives 1.05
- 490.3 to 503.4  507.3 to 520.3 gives 1.01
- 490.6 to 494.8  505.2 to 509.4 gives 1.03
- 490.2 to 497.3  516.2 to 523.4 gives 1.04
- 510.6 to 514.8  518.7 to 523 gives 1.05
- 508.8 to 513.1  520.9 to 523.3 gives 1.08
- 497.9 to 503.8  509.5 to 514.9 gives 1.05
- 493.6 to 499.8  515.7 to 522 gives 1.00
